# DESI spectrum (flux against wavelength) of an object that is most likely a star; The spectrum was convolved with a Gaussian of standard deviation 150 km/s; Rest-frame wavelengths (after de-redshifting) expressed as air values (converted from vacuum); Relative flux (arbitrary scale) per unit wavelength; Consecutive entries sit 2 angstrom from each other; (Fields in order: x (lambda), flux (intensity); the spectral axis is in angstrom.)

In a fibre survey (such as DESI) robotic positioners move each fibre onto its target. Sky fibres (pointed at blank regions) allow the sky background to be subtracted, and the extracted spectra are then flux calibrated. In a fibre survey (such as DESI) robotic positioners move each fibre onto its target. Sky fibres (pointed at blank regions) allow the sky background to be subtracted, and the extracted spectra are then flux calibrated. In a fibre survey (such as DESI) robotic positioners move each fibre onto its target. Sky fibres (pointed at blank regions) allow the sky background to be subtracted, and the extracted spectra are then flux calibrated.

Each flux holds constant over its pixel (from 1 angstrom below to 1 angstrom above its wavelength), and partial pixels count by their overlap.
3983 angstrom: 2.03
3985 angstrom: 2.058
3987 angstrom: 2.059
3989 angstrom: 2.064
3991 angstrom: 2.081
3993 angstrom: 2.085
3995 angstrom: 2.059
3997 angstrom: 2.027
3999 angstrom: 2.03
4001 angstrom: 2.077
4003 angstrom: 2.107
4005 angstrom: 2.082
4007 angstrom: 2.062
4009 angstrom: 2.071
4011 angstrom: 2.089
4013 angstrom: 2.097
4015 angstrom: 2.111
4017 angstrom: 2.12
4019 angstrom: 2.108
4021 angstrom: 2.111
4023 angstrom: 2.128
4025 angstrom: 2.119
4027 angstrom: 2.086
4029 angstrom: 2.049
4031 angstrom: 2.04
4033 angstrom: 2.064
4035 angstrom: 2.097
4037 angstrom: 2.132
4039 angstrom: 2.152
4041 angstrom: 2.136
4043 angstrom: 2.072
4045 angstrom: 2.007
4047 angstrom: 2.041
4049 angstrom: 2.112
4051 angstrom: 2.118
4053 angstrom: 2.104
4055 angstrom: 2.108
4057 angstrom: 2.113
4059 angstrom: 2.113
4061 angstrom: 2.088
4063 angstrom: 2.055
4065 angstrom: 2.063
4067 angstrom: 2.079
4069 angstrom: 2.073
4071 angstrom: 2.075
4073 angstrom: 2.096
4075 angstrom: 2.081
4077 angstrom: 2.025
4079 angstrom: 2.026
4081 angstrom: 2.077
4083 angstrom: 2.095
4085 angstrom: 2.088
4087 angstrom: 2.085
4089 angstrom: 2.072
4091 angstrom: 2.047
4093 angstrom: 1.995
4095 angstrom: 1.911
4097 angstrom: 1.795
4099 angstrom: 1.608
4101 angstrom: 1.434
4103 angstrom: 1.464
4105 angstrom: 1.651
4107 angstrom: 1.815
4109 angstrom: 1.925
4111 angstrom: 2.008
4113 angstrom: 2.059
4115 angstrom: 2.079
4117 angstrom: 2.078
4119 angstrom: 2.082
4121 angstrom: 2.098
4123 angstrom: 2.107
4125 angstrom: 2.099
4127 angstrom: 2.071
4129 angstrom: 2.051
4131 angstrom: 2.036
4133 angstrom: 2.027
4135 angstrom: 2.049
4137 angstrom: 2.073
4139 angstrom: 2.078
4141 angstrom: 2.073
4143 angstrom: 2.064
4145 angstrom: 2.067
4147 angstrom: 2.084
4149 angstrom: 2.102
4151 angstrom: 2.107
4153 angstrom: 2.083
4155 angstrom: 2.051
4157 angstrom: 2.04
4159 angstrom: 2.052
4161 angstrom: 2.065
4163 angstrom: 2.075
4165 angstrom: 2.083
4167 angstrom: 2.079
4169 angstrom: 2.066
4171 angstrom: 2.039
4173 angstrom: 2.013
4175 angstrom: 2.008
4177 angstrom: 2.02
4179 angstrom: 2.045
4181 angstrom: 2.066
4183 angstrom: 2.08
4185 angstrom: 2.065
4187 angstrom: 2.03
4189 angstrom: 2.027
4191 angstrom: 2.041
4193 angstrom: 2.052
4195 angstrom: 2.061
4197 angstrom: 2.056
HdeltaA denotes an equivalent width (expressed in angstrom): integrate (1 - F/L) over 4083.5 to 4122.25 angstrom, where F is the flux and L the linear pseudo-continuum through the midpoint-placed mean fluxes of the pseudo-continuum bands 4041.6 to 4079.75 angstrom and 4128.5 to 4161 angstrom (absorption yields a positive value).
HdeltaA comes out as 2.9 angstrom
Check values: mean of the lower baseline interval 2.08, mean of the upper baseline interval 2.07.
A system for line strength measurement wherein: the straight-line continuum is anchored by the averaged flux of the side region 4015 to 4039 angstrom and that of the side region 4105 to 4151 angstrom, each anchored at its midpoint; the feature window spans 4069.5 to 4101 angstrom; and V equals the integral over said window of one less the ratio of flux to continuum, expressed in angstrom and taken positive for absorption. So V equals 1.2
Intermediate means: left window 2.1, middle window 1.99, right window 2.04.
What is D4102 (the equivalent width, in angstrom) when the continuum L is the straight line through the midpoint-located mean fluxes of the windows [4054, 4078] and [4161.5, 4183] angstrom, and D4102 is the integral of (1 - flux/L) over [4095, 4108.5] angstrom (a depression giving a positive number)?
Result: 2.7 angstrom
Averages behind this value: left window 2.08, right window 2.05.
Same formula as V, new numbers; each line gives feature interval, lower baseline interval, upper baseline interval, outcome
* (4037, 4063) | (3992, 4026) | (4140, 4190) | -0.2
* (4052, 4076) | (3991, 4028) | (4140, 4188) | -0.1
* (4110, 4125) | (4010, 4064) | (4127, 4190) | 0.0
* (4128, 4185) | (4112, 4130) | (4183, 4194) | 0.1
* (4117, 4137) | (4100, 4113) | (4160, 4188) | -2.5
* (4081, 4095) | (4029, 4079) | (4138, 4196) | 0.2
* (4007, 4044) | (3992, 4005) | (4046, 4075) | -0.4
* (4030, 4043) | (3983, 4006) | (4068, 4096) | -0.3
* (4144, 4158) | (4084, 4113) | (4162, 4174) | -0.5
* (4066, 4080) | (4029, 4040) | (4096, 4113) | -1.3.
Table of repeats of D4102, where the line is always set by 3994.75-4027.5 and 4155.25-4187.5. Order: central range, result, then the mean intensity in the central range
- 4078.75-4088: 0.0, 2.08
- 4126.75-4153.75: -0.1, 2.07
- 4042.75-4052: 0.0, 2.07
